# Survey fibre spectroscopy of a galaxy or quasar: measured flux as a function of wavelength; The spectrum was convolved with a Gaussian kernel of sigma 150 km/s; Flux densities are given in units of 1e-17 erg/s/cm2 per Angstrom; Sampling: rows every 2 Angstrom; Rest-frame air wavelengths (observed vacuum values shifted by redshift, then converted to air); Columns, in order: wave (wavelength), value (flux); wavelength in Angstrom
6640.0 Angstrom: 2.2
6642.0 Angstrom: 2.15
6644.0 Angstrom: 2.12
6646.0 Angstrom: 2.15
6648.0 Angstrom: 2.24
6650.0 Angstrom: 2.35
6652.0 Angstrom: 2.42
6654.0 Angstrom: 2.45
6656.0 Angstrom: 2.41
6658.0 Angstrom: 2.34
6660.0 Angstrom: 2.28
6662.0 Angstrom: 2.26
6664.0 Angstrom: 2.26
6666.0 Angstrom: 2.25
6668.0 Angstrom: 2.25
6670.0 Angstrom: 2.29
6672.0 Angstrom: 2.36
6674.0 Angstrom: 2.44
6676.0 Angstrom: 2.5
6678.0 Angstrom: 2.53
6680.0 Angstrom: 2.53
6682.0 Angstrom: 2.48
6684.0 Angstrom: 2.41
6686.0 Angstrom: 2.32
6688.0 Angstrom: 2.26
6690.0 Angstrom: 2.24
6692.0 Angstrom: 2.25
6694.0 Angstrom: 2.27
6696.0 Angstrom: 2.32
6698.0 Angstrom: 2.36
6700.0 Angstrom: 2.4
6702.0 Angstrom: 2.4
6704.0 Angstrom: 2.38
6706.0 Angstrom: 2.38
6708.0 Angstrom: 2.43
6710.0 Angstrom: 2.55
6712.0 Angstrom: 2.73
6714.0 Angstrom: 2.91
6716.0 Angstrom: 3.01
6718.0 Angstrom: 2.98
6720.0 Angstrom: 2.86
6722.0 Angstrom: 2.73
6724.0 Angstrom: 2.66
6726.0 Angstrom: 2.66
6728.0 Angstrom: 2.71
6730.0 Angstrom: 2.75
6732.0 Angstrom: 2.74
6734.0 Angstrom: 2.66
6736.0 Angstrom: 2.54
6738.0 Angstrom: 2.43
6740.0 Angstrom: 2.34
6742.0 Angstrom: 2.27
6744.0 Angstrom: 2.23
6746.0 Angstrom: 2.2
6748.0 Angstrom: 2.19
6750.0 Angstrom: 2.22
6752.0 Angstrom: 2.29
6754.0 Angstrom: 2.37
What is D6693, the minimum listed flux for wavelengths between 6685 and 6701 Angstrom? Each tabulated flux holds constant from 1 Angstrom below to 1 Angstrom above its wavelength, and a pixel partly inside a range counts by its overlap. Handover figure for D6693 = 2.24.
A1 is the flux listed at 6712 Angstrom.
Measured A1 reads 2.73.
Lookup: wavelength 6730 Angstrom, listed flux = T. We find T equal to 2.75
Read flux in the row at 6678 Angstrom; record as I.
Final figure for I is 2.53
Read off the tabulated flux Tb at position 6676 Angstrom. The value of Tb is 2.5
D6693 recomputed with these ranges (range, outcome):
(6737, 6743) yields 2.27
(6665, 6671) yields 2.25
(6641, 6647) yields 2.12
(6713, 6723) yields 2.73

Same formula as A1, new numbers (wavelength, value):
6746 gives 2.2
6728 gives 2.71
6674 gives 2.44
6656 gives 2.41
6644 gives 2.12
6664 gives 2.26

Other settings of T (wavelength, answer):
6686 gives 2.32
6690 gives 2.24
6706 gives 2.38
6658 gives 2.34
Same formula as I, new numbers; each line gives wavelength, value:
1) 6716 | 3.01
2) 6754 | 2.37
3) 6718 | 2.98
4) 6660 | 2.28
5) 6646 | 2.15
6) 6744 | 2.23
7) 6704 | 2.38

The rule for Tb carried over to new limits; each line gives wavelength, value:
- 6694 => 2.27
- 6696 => 2.32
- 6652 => 2.42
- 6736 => 2.54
